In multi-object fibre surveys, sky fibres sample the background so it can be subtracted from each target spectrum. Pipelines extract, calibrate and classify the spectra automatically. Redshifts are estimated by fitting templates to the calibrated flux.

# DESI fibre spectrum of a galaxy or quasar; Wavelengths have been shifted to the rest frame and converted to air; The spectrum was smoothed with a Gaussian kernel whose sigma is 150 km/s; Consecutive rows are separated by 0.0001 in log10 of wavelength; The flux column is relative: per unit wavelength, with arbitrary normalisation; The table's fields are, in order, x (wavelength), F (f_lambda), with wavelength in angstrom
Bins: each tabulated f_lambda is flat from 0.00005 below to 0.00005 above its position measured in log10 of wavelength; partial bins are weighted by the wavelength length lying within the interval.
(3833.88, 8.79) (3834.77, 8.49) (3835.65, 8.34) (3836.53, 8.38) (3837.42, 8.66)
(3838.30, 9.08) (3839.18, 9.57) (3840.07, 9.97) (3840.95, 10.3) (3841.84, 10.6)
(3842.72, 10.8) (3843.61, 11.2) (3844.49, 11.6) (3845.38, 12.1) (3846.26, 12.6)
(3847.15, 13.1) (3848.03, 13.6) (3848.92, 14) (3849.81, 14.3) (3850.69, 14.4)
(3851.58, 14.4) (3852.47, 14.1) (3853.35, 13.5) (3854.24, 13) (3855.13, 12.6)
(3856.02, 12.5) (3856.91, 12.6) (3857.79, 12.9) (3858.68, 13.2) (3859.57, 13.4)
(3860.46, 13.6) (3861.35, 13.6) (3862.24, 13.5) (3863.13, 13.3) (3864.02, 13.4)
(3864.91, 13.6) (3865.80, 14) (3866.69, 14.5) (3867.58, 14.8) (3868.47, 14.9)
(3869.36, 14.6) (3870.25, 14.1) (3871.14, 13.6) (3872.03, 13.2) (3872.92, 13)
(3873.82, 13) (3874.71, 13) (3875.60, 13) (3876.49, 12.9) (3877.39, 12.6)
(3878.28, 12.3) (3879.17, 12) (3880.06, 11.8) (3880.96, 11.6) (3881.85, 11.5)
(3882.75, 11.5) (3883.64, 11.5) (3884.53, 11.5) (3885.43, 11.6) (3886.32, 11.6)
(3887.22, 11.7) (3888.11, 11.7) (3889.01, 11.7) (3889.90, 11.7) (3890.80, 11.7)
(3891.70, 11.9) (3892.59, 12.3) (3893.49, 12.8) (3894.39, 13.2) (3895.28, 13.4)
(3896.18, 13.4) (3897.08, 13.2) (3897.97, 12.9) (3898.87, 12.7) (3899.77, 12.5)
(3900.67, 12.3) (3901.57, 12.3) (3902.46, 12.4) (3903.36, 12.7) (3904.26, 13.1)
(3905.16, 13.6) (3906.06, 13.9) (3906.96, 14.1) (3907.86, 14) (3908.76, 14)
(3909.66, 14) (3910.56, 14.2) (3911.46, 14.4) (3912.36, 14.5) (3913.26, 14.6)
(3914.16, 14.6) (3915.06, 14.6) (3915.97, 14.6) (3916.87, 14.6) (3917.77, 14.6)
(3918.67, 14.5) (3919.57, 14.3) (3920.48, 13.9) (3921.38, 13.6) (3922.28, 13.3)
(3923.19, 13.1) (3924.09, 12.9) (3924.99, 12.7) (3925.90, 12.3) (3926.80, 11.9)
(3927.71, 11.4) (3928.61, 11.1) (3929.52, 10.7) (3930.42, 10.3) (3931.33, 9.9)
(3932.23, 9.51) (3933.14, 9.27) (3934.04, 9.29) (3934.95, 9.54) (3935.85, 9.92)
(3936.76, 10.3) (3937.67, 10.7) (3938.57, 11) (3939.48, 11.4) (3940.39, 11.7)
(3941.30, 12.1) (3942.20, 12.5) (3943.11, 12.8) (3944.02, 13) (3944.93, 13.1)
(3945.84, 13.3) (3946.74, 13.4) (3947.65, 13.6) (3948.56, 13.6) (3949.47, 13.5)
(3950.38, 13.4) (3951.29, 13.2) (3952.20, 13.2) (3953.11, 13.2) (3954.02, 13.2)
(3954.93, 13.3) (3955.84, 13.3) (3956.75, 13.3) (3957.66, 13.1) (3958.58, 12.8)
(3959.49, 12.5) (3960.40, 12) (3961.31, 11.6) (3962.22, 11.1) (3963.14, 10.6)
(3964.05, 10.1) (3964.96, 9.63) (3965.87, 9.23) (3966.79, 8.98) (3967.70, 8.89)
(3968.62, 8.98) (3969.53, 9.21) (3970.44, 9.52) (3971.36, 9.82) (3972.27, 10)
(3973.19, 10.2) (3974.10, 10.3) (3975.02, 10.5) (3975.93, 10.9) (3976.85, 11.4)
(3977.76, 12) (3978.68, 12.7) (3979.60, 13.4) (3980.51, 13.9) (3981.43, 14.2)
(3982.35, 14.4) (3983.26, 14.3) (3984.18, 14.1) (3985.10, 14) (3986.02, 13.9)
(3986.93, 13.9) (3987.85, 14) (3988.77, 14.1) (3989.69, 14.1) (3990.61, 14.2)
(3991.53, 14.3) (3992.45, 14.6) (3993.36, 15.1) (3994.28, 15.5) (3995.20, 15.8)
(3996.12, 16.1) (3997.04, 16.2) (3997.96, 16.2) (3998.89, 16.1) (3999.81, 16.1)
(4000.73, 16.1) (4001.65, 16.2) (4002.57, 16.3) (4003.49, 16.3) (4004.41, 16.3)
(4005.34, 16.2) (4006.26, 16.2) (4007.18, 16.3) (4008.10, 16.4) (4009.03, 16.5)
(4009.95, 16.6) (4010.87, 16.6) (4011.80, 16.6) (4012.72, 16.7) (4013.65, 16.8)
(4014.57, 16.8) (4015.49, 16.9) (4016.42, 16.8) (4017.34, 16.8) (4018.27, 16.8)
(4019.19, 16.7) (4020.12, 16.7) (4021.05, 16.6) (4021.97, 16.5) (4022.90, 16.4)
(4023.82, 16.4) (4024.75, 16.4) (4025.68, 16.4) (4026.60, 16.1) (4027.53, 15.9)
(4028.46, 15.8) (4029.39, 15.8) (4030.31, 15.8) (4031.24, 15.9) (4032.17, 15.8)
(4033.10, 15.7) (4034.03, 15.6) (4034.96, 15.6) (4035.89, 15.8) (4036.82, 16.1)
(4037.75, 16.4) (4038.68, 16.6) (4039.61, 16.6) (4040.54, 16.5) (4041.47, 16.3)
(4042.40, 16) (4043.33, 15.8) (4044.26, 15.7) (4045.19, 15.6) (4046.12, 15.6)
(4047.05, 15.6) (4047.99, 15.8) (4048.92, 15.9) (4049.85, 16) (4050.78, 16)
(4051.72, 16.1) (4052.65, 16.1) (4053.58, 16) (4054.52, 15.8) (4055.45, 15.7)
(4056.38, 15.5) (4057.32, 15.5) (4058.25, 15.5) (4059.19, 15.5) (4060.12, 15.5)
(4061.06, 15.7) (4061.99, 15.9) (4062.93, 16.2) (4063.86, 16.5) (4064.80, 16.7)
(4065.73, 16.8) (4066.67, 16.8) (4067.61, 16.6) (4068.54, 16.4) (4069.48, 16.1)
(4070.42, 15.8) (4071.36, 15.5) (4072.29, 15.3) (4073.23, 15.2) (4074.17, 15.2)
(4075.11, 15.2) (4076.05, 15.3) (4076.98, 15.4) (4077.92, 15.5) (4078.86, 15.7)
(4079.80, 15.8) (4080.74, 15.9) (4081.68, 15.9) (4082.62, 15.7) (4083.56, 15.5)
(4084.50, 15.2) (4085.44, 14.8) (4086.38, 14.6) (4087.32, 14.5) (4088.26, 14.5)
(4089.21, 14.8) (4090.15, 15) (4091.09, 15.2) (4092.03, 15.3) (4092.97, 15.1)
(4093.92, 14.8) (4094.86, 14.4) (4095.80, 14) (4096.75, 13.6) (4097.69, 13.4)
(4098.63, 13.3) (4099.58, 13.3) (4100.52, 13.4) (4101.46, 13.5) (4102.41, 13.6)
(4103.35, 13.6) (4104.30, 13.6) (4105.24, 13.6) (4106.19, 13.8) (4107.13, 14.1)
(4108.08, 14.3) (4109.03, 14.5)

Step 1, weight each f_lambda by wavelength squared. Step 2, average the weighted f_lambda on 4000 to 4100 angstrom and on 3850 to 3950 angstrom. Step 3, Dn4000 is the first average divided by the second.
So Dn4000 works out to 1.33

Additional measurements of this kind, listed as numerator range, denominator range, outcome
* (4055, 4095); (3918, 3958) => 1.36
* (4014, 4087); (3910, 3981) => 1.40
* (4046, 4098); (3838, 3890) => 1.36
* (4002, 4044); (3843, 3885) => 1.35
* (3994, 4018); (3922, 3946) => 1.49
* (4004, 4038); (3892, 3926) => 1.27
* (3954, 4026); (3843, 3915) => 1.14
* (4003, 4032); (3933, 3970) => 1.45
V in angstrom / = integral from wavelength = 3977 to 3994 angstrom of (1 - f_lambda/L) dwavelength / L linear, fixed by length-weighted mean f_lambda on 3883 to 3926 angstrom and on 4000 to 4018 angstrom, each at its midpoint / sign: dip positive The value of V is 2.0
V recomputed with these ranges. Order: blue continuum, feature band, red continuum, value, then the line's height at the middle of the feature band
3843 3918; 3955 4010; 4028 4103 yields 4.3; 14.4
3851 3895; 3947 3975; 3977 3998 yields 4.9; 14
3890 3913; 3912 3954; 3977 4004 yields 3.7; 13.7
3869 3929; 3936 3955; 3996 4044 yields 2.2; 14.2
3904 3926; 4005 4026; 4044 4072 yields -1.7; 15.4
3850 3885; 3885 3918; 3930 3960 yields -1.3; 12.7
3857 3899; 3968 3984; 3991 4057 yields 3.7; 15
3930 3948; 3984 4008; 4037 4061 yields -2.9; 13.7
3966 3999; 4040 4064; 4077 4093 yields -2.3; 14.5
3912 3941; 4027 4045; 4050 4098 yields -1.7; 14.6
